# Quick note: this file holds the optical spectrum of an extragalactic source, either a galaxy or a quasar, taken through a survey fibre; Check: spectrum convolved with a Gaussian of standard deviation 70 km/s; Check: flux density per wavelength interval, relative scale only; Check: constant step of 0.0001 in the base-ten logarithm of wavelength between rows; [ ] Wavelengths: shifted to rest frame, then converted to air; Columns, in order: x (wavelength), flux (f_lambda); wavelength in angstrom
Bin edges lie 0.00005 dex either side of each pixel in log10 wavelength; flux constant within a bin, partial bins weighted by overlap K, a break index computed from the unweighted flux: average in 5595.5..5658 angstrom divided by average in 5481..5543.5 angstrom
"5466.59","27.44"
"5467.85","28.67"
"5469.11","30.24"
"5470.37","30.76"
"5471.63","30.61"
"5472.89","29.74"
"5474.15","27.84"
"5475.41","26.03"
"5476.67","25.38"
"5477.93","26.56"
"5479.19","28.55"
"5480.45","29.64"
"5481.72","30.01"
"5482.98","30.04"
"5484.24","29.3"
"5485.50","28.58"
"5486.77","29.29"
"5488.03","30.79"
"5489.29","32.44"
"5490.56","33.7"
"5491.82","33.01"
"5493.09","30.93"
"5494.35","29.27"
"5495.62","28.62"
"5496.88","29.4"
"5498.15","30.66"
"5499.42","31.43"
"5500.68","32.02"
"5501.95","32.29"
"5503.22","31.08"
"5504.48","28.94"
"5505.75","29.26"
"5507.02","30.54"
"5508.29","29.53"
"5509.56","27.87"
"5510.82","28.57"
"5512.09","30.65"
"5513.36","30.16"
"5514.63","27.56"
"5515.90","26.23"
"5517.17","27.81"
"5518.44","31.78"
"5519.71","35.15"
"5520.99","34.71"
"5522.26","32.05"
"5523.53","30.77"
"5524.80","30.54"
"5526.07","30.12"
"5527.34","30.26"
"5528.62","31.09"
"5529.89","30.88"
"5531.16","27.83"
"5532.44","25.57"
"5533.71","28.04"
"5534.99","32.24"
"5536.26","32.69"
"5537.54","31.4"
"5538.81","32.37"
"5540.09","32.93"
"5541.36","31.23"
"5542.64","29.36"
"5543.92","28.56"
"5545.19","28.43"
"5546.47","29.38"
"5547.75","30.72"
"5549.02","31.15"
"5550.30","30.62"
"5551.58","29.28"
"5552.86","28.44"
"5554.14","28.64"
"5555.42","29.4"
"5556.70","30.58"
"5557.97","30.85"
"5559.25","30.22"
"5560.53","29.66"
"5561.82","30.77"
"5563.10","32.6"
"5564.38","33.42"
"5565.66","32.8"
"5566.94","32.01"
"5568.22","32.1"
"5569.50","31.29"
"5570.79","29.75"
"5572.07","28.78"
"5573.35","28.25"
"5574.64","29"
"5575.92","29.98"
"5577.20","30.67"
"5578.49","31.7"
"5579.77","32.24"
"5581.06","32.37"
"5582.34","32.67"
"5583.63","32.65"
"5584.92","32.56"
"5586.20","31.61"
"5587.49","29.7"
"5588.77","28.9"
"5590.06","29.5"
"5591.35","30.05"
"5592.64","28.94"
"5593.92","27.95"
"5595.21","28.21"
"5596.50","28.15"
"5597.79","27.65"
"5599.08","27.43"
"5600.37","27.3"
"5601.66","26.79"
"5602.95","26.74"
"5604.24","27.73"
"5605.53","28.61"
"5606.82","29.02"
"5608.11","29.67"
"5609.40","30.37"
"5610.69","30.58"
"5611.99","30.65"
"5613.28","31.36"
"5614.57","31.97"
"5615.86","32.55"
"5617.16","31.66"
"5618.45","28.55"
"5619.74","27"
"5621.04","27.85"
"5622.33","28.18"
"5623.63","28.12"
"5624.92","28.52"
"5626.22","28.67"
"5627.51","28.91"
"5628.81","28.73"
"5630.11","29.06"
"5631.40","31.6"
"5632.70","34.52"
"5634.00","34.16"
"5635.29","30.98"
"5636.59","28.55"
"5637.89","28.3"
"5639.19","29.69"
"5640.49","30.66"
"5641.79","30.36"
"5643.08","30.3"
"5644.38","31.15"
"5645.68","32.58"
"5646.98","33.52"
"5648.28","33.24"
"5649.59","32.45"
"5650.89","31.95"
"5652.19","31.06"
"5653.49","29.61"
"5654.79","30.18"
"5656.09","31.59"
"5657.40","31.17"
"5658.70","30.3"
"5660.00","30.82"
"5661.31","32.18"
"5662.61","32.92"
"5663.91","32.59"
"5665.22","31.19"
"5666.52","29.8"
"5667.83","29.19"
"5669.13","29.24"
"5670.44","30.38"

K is 0.99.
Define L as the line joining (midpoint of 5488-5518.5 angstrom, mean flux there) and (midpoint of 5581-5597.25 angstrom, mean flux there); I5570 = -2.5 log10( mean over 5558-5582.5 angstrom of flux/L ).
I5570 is -0.03 mag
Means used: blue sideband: 30.1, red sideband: 30.2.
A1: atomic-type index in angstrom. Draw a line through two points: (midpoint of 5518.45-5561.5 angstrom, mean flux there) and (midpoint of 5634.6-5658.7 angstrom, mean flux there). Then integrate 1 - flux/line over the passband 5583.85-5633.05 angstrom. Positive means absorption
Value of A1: 2.3 angstrom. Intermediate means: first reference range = 30.5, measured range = 29.3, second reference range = 31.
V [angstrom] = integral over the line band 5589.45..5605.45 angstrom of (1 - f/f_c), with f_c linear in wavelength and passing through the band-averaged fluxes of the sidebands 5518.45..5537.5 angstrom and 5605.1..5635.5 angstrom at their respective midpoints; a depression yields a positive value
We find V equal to 1.2 angstrom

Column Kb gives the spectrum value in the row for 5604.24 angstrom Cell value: 27.73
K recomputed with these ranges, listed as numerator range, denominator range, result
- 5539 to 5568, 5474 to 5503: 1.02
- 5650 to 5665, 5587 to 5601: 1.10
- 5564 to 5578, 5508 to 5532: 1.02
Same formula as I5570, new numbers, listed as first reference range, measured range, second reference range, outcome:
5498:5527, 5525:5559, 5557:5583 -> 0.023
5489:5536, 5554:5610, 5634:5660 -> 0.025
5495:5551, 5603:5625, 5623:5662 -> 0.041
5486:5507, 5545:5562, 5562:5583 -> 0.044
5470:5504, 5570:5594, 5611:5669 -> -0.003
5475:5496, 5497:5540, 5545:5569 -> -0.011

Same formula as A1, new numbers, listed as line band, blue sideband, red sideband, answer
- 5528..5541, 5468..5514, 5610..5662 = -0.20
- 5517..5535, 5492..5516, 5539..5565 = -0.31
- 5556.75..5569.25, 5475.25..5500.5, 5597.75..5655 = -0.69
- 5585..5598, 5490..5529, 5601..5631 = 0.11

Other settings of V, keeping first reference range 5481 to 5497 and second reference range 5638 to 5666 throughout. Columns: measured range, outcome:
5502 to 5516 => 0.5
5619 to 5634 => 0.9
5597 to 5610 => 1.2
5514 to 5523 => 0.0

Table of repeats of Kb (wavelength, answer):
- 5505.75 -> 29.26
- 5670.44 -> 30.38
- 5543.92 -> 28.56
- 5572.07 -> 28.78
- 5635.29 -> 30.98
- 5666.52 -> 29.8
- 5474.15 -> 27.84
